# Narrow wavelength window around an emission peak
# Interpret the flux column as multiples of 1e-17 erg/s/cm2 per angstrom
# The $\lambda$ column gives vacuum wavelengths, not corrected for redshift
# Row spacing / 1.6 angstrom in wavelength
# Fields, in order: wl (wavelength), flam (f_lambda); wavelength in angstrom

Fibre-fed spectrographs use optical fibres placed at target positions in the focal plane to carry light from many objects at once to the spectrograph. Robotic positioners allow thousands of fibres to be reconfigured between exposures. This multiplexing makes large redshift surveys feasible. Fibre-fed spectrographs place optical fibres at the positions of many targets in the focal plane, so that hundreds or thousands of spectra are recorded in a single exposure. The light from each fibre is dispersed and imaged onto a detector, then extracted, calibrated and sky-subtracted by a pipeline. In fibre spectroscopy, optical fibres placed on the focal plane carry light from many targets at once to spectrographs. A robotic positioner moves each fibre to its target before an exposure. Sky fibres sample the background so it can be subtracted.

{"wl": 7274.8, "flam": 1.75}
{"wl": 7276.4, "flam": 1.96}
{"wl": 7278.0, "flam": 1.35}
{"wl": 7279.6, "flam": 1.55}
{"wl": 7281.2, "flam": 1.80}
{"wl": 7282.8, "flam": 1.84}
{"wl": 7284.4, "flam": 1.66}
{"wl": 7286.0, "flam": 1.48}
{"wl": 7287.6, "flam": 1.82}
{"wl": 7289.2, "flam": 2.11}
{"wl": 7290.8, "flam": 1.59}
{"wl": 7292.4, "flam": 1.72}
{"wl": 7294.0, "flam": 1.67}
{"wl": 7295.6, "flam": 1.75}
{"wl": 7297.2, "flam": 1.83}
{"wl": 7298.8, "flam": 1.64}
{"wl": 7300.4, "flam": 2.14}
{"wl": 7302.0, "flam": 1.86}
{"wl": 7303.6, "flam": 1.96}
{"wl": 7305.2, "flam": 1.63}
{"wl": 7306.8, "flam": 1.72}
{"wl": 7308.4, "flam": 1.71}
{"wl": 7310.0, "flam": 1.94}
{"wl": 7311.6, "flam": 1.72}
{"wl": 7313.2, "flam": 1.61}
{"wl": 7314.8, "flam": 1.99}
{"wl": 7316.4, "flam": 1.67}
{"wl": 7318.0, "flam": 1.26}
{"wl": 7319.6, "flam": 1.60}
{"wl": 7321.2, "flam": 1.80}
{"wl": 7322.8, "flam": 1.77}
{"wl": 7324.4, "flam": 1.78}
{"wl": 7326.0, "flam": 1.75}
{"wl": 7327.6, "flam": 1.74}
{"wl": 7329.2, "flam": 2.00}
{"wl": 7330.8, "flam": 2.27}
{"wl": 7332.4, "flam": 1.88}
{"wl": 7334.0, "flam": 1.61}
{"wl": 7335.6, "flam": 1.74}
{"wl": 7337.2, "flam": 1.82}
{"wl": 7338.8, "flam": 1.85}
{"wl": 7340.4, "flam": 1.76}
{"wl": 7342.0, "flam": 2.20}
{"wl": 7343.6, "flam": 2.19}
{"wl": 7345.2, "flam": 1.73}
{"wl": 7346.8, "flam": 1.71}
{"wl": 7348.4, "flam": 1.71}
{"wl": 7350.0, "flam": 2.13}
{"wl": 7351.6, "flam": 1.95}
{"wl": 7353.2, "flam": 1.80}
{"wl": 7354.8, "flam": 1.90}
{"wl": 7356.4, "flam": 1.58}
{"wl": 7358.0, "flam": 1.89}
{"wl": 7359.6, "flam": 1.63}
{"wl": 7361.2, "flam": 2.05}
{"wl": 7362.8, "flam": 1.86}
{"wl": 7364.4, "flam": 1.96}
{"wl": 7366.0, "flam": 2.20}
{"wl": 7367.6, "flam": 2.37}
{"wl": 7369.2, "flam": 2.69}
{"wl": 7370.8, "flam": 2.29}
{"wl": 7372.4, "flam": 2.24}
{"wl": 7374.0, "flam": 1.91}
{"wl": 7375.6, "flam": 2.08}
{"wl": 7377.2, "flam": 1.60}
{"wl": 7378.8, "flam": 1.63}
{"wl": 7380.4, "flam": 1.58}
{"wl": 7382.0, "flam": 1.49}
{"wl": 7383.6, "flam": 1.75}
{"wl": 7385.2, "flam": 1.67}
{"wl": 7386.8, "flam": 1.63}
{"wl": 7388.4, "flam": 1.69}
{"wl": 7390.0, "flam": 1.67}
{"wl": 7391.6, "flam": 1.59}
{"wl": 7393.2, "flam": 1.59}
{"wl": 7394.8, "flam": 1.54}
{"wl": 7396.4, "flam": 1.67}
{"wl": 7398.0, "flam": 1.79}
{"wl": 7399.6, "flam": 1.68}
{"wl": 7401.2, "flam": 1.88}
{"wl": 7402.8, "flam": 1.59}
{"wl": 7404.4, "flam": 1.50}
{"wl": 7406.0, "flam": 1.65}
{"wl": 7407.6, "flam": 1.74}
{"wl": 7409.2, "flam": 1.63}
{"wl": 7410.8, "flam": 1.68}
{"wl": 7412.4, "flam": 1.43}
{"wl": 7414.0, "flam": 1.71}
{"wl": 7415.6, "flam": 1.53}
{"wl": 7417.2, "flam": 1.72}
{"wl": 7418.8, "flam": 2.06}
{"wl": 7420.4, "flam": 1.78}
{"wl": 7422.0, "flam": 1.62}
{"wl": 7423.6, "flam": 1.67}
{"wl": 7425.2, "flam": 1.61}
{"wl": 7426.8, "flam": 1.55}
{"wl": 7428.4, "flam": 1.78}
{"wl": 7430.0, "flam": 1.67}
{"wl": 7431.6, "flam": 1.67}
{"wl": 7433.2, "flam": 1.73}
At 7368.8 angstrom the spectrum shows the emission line H-beta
